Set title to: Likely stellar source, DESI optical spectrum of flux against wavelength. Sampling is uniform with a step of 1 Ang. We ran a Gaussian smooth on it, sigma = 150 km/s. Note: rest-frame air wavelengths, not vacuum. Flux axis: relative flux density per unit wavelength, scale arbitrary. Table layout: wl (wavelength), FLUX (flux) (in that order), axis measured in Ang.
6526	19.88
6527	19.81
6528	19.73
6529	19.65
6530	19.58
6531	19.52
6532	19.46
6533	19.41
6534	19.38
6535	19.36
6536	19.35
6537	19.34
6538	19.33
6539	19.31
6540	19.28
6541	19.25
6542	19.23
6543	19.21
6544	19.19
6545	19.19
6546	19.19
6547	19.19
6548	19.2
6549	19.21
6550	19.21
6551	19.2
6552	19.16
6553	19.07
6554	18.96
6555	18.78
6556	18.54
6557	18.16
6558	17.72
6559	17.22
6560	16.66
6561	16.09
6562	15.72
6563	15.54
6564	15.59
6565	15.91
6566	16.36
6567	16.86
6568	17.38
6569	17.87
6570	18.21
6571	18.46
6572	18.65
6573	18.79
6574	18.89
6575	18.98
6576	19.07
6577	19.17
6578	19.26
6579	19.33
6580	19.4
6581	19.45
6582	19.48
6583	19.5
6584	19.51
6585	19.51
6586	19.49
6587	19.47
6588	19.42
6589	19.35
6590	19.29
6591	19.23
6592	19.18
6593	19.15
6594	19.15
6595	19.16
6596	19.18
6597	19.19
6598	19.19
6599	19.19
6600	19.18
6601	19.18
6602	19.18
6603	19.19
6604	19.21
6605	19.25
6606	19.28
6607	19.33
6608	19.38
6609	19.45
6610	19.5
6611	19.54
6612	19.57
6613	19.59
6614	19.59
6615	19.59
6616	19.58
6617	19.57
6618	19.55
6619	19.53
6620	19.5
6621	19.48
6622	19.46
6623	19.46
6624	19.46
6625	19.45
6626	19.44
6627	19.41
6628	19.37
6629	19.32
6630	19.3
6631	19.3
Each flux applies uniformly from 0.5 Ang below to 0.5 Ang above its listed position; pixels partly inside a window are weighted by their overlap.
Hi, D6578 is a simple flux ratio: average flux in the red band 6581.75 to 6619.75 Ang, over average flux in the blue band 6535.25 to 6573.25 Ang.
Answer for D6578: 1.06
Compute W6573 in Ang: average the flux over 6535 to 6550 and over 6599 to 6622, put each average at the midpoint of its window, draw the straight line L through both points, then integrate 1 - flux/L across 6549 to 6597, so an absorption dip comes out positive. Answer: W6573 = 2.10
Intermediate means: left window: 19.3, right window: 19.4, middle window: 18.5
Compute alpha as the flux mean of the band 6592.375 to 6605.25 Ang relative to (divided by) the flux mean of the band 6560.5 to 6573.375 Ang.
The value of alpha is 1.13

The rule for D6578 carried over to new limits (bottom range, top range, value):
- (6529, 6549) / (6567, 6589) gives 0.98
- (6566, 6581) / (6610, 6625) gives 1.05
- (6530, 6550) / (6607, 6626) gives 1.01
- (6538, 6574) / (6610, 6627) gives 1.07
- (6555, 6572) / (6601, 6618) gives 1.13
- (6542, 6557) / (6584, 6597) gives 1.01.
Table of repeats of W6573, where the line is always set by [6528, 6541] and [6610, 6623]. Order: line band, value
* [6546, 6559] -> 0.4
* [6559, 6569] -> 1.6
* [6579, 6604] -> 0.3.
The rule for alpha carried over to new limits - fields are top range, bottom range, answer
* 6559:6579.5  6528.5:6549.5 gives 0.91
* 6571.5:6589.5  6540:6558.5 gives 1.01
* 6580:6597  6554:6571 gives 1.13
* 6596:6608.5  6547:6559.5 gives 1.03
